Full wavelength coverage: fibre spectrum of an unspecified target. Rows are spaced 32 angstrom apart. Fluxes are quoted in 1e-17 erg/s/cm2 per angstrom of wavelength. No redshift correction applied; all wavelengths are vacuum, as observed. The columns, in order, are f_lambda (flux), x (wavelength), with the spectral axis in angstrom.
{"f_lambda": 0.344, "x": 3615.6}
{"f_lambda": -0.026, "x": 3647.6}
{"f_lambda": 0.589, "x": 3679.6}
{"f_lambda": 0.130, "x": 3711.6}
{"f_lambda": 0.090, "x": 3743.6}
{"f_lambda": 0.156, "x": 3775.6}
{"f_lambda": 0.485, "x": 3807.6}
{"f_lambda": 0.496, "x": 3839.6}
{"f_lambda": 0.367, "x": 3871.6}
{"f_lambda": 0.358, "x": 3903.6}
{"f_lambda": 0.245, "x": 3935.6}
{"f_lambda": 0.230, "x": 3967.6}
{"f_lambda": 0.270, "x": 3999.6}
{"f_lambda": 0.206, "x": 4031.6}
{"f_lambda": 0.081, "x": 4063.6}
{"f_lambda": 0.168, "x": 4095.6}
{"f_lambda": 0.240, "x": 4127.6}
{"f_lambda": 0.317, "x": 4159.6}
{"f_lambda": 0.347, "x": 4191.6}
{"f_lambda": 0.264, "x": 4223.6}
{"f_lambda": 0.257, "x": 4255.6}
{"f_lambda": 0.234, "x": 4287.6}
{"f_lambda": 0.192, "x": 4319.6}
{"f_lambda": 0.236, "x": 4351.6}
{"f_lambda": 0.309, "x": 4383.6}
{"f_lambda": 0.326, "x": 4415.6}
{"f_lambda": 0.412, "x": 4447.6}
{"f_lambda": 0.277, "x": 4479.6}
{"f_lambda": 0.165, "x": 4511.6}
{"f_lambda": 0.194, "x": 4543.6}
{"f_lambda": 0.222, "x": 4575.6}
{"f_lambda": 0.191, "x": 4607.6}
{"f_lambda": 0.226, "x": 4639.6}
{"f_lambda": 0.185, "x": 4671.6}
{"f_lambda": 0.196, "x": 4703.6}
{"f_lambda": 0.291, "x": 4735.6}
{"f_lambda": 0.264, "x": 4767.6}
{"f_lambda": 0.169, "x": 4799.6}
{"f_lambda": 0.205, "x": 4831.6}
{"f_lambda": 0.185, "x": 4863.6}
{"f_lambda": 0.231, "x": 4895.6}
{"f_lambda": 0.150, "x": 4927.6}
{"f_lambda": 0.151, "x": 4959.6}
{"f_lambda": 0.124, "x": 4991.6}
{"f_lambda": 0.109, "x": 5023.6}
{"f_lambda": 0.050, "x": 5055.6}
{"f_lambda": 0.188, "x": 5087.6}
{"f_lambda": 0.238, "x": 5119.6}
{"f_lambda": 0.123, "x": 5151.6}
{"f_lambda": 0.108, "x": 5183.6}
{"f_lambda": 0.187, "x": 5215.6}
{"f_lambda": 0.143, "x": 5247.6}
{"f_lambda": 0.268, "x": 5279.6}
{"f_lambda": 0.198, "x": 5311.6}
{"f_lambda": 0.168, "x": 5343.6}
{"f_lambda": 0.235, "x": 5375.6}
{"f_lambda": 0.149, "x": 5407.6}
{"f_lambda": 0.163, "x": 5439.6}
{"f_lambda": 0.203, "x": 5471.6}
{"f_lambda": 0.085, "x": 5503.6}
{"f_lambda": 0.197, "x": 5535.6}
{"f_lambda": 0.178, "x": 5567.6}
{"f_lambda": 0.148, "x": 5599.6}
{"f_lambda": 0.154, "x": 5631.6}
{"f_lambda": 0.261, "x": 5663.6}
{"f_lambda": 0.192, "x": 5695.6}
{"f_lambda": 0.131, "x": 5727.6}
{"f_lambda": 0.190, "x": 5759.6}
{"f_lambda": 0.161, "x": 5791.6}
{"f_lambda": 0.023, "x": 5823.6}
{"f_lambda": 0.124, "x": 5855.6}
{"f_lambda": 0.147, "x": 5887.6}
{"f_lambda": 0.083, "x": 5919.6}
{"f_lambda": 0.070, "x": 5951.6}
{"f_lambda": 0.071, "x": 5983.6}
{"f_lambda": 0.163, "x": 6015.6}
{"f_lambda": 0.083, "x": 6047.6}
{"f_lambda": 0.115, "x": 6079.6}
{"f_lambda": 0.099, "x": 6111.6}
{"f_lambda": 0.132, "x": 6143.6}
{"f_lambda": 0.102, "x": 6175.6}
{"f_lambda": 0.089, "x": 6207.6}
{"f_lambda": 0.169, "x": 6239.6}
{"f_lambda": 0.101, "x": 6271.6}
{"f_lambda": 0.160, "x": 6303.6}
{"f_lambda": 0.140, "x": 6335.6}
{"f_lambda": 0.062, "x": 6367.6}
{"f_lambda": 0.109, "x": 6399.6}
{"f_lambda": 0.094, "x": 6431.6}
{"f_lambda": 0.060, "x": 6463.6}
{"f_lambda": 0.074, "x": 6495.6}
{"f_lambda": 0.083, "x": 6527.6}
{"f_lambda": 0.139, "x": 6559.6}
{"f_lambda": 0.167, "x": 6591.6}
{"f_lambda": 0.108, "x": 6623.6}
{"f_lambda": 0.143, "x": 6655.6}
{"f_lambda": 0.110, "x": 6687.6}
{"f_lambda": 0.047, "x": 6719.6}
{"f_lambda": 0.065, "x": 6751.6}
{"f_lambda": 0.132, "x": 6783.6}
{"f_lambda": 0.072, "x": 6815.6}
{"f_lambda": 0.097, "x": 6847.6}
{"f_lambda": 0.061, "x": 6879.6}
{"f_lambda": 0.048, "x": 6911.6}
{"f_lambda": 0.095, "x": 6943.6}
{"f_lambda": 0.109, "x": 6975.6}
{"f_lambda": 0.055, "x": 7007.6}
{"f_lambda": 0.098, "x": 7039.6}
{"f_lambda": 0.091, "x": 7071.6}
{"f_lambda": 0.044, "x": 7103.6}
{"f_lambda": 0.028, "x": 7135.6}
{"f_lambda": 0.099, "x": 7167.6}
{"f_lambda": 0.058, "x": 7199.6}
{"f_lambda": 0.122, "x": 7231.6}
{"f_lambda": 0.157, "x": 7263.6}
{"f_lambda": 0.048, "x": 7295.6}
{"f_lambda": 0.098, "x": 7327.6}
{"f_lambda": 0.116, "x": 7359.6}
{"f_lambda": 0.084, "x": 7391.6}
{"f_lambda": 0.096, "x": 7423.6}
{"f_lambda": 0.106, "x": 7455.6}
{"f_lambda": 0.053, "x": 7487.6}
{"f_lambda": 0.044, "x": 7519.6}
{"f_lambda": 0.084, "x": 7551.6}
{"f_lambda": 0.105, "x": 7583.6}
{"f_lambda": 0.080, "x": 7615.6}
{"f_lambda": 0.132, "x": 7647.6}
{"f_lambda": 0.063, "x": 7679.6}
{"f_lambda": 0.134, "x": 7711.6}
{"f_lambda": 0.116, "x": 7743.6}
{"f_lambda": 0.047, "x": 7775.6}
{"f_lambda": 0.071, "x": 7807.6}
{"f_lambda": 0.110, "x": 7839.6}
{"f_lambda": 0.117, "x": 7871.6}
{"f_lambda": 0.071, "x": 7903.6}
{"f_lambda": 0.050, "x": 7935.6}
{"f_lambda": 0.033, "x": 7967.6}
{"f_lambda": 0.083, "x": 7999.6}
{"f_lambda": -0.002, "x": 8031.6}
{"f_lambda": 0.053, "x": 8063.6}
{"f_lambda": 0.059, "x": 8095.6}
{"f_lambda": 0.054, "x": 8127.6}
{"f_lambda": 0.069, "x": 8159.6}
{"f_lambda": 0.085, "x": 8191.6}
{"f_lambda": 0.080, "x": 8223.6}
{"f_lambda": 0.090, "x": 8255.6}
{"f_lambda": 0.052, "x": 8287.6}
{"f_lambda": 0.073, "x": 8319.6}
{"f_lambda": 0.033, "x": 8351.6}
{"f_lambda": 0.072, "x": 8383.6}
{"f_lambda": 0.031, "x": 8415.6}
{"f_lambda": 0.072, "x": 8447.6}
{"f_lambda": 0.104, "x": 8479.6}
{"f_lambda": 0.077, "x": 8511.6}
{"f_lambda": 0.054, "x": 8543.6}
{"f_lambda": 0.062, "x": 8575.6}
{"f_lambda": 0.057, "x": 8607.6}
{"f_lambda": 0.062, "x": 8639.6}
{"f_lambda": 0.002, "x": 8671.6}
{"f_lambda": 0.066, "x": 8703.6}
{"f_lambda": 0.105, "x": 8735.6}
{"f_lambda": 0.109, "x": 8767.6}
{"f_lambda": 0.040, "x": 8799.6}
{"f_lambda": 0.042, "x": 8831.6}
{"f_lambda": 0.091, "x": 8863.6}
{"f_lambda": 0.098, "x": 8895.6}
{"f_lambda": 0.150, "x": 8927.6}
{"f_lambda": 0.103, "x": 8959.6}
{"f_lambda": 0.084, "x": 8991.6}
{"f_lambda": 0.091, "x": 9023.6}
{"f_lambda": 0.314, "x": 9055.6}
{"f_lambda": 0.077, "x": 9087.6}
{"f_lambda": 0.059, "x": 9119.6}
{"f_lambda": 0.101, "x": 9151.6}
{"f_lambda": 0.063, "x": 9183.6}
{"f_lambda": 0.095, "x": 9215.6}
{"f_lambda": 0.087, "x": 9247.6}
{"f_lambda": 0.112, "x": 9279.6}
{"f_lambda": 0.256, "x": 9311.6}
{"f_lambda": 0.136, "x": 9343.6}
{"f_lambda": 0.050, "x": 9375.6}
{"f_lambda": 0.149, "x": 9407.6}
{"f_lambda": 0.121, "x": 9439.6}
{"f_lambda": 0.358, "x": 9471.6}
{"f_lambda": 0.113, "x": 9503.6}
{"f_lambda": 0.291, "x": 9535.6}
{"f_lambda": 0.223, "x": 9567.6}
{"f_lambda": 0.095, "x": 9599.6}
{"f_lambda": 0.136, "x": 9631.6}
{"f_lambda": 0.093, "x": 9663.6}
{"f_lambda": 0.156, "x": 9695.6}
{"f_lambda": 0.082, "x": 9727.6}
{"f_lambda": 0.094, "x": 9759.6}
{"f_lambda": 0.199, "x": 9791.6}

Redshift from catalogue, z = 1.429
